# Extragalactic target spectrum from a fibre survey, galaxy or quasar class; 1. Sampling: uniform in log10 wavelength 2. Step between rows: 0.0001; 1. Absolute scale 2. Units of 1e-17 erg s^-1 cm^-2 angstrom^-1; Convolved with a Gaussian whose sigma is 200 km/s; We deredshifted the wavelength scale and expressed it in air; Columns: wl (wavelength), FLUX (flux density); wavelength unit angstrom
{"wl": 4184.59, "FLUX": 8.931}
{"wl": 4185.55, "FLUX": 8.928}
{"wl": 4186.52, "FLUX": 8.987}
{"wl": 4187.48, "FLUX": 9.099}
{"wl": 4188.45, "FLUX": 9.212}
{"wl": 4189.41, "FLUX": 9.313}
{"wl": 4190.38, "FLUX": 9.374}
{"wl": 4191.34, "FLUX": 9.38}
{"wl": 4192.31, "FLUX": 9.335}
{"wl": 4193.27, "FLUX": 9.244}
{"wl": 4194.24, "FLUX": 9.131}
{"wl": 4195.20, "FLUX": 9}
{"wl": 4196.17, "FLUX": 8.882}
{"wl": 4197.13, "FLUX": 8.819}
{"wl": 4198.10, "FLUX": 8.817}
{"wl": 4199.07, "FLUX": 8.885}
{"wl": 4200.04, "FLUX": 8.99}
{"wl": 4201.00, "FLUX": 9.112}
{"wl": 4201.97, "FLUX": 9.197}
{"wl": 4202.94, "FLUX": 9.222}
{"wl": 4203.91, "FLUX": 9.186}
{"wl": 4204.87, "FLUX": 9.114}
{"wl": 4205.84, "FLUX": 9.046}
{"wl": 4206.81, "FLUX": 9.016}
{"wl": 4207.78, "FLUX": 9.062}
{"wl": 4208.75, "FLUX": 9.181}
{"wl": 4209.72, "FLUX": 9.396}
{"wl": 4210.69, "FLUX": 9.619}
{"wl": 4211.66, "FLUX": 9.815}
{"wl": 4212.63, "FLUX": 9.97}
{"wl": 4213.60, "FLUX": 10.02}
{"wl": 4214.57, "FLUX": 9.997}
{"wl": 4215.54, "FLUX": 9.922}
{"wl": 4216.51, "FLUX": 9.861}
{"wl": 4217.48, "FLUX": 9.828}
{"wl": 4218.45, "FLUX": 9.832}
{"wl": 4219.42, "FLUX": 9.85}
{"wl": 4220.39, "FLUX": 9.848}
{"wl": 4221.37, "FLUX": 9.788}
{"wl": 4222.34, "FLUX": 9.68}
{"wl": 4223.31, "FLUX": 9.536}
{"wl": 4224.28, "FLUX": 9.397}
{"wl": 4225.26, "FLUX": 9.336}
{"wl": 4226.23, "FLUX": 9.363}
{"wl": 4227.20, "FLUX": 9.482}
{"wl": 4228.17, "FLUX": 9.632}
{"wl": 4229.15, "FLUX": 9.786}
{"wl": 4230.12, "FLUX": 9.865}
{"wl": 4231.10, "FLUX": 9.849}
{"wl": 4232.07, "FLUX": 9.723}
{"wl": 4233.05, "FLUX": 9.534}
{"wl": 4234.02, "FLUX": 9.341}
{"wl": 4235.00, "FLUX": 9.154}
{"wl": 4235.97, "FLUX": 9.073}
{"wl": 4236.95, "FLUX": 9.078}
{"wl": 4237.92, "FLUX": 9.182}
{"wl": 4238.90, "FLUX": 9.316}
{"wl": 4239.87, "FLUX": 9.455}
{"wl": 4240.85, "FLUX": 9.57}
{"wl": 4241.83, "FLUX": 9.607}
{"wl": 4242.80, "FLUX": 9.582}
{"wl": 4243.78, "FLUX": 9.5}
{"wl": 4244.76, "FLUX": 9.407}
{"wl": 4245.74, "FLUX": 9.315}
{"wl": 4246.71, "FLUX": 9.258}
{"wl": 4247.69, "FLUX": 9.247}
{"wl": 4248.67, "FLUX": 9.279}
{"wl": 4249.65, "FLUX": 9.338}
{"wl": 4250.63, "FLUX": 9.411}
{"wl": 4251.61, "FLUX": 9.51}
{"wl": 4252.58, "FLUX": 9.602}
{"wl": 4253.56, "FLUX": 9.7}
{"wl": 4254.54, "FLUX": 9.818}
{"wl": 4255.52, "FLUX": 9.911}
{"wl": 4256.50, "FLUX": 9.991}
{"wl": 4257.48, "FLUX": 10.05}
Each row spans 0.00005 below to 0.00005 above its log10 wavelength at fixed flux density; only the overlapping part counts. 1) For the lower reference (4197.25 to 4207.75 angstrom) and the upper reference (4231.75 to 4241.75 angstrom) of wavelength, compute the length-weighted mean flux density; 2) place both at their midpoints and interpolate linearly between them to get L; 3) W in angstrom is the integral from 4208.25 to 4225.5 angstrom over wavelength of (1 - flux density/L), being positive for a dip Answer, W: -1.03 angstrom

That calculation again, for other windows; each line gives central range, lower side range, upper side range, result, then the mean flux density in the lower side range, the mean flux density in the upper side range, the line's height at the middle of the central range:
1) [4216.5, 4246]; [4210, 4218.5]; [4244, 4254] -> 0.33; 9.87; 9.41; 9.64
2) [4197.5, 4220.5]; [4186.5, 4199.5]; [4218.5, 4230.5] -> -0.14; 9.11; 9.64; 9.38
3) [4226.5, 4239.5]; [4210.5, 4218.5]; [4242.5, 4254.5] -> 0.25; 9.89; 9.44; 9.65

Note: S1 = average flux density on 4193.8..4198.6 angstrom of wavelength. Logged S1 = 8.93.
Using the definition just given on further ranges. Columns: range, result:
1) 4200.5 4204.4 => 9.2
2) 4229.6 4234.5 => 9.67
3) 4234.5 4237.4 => 9.09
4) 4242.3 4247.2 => 9.42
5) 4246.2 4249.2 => 9.27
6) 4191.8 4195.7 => 9.17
